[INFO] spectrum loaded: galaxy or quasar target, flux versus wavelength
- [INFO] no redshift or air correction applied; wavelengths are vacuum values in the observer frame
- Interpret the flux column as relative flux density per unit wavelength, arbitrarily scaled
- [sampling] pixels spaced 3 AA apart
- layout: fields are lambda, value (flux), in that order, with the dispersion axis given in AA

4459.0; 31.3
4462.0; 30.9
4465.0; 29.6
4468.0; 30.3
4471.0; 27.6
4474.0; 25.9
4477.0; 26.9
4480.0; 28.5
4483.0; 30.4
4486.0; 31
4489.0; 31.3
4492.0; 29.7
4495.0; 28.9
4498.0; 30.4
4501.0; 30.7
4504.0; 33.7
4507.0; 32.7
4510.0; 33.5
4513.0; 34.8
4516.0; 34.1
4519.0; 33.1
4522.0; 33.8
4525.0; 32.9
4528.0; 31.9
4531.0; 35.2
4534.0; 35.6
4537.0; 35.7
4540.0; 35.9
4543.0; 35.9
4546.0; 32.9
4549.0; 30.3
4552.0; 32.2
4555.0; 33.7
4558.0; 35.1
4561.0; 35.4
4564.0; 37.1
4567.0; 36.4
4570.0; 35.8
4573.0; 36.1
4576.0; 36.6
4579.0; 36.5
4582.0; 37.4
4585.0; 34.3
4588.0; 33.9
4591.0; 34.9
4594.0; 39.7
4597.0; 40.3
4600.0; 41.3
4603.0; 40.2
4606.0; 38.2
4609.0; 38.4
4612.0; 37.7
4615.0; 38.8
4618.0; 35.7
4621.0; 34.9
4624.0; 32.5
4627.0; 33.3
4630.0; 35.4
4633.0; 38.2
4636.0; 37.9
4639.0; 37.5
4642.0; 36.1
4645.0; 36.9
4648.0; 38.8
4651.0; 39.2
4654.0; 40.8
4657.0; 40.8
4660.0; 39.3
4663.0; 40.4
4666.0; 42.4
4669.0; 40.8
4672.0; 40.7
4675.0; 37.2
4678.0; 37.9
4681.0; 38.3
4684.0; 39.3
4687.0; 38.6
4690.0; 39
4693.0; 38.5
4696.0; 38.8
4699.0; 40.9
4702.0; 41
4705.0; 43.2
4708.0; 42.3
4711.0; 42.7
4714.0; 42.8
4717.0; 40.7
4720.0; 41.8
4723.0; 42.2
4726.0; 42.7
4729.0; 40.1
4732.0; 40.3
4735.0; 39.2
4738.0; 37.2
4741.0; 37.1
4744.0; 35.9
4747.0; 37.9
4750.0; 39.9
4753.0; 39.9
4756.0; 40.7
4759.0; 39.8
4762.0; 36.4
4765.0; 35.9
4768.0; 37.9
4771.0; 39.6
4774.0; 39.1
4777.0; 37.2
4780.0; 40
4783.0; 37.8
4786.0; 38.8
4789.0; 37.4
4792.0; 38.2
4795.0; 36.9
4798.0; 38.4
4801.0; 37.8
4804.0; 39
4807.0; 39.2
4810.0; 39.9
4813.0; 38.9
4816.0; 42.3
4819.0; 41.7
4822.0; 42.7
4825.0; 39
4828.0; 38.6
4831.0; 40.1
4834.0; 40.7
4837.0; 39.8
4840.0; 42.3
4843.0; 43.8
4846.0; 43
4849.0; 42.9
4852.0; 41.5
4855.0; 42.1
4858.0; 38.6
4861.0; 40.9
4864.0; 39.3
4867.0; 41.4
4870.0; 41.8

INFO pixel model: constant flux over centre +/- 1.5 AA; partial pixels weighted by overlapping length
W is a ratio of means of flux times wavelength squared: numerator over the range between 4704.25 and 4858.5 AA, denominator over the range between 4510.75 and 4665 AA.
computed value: 1.2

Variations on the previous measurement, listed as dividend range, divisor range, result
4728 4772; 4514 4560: 1.24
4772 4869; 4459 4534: 1.47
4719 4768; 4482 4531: 1.35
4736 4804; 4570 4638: 1.11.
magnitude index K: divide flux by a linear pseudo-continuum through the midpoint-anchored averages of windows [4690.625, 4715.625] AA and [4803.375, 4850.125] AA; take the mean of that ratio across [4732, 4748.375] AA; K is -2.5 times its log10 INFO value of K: 0.09 mag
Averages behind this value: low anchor 41.2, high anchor 40.9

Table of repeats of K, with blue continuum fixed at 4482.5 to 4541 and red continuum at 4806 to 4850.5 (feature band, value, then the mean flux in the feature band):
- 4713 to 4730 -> -0.10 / 41.7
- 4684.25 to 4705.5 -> -0.06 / 39.8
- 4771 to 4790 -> 0.04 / 38.5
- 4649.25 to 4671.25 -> -0.11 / 40.5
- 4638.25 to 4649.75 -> -0.03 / 37.4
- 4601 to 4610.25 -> -0.11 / 39.1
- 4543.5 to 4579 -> -0.02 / 34.8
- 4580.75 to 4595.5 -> -0.04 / 36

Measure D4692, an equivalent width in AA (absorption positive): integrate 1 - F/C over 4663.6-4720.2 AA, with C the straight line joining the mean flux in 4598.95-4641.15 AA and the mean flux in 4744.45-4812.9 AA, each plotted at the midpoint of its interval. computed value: -3.9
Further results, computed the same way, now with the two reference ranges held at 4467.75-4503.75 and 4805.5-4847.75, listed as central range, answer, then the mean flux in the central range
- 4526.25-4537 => -1.2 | 34.4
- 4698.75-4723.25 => -3.3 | 42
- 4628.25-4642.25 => -1.1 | 37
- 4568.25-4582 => -1.7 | 36.4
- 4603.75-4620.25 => -2.0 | 37.7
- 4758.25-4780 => 0.5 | 38.1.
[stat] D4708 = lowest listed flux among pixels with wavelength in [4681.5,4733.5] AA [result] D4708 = 38.5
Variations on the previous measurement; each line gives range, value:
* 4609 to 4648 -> 32.5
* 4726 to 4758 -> 35.9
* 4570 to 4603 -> 33.9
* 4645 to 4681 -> 36.9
